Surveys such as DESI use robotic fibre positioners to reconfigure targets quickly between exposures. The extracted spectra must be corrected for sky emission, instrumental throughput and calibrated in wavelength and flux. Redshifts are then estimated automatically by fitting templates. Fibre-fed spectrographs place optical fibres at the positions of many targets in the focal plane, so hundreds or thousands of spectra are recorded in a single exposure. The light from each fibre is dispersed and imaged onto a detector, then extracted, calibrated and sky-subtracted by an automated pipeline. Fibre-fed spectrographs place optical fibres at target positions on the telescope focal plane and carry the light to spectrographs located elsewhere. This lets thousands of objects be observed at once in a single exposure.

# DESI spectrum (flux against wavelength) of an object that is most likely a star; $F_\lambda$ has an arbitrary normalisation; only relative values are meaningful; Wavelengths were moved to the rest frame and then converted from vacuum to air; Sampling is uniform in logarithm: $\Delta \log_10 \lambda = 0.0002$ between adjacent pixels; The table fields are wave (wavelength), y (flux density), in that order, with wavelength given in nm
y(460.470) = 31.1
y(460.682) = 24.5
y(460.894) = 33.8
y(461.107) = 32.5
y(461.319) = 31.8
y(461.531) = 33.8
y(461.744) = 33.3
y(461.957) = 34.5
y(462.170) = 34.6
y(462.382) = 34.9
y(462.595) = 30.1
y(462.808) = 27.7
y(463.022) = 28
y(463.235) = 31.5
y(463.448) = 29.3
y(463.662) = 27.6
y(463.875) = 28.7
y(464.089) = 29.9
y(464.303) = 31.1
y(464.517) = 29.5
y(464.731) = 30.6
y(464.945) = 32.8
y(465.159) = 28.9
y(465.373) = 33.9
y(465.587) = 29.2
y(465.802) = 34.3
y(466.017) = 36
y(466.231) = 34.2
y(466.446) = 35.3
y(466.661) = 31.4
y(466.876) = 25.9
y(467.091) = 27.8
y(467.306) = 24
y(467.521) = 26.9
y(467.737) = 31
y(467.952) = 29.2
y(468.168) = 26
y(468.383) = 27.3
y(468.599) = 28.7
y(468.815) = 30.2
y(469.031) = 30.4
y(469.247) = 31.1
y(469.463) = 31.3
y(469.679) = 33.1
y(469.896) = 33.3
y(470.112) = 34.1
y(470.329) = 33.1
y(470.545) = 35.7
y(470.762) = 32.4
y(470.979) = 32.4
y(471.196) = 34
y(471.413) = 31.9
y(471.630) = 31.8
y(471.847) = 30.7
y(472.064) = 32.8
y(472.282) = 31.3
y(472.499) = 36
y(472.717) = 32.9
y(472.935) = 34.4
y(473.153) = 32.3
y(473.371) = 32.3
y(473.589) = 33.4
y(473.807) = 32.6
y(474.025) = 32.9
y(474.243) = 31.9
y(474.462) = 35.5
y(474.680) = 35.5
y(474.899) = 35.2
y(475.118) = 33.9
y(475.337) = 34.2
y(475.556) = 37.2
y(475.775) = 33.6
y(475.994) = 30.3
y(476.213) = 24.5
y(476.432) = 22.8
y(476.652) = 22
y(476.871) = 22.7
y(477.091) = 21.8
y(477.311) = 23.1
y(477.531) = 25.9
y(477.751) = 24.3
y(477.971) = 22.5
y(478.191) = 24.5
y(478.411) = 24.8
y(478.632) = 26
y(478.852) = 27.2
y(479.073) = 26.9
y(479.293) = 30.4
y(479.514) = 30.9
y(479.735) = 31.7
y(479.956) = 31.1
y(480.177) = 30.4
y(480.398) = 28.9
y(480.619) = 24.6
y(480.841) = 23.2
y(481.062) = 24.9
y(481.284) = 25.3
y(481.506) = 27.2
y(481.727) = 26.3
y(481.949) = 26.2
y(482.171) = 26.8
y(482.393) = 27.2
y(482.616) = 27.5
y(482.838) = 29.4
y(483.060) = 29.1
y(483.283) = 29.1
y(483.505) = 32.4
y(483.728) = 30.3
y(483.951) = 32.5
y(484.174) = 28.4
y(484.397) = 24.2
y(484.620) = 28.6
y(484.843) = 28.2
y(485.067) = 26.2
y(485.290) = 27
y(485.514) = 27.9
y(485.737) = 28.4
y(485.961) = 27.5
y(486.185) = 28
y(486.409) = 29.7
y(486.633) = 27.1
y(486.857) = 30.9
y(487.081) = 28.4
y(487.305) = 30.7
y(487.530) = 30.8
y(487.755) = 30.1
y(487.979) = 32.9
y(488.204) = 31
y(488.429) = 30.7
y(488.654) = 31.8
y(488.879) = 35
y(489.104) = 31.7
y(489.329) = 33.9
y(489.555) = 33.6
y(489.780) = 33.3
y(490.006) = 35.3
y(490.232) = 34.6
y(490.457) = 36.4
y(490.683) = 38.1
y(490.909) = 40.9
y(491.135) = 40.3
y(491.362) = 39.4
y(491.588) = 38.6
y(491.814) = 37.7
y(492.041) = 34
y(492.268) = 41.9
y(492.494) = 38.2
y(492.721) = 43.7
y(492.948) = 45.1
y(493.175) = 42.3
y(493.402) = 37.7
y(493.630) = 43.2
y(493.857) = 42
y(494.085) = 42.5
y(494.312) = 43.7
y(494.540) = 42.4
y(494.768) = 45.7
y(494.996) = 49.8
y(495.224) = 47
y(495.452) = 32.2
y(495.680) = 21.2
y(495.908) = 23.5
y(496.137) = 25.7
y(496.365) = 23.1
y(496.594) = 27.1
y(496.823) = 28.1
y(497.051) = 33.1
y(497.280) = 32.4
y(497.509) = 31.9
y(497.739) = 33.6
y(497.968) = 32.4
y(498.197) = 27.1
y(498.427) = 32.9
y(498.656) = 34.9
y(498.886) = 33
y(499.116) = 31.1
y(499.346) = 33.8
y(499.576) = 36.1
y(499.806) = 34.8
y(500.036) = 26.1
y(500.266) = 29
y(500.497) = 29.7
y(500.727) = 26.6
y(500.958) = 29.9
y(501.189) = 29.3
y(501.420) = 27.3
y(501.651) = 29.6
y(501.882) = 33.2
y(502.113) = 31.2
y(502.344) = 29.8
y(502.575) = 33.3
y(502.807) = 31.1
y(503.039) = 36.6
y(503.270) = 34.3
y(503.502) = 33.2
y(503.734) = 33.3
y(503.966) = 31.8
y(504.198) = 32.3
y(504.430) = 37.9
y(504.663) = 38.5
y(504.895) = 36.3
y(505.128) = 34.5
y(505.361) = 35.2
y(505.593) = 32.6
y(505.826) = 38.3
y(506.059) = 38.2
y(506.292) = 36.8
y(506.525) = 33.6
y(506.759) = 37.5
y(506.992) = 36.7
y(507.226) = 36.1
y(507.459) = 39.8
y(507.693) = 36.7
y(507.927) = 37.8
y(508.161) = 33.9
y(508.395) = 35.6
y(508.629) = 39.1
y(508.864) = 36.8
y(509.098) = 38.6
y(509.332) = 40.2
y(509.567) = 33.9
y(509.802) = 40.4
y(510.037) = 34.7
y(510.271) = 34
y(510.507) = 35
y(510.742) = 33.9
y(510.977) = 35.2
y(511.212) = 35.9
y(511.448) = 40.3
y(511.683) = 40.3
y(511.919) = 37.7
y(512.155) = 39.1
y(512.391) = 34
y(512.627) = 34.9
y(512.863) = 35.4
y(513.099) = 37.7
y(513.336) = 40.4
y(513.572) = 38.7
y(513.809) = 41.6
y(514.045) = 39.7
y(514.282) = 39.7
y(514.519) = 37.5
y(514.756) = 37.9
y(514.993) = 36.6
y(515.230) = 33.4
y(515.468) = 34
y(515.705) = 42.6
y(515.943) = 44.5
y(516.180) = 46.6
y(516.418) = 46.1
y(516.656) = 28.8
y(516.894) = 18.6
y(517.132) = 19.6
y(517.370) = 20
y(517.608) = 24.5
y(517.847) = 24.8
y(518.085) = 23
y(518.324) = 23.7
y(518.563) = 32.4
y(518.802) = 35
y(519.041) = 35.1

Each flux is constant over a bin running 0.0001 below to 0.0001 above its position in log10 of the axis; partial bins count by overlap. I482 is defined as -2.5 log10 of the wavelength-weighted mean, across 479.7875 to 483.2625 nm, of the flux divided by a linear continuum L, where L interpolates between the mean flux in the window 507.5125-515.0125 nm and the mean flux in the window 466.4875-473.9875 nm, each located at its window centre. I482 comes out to 0.20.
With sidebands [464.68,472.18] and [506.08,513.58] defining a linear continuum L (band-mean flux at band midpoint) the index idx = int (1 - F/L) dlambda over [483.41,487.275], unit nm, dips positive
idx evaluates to 0.57 nm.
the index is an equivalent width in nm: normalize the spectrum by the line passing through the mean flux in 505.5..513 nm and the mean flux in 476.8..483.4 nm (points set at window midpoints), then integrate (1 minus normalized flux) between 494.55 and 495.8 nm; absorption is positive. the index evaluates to -0.30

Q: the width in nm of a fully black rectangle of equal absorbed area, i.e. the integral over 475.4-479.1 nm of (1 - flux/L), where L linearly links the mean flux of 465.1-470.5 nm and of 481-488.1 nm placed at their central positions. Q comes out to 0.44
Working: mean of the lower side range 30.7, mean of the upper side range 28.4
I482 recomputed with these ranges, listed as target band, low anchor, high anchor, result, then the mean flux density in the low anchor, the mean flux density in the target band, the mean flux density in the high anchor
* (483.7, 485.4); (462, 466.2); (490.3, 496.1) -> 0.295 mag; 31.1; 28.1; 39.3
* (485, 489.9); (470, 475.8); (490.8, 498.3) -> 0.173 mag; 33.5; 30.4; 36.6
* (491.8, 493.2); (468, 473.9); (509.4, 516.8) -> -0.160 mag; 32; 40.5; 37.7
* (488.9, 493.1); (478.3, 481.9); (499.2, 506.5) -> -0.241 mag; 27.5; 37.6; 32.9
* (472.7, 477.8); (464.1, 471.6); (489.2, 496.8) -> 0.091 mag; 31.1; 30.2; 37.3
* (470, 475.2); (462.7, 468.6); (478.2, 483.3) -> -0.157 mag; 29.9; 33.3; 27.5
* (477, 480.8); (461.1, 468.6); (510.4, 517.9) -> 0.197 mag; 30.6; 26.7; 35.6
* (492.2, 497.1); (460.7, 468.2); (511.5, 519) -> -0.131 mag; 30.8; 37.2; 34.5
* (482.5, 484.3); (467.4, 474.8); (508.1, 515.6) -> 0.129 mag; 32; 29.8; 37.1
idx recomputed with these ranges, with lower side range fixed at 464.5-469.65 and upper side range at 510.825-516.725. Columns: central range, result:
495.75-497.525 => 0.386 nm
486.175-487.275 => 0.153 nm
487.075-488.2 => 0.101 nm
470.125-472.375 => -0.120 nm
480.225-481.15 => 0.196 nm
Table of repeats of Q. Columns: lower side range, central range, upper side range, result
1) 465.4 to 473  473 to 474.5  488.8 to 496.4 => -0.012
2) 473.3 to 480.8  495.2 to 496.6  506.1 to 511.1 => 0.250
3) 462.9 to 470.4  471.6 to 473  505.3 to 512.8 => -0.072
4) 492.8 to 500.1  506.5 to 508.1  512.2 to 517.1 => -0.032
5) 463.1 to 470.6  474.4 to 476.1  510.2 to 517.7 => -0.154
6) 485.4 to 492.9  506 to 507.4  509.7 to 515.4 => -0.007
